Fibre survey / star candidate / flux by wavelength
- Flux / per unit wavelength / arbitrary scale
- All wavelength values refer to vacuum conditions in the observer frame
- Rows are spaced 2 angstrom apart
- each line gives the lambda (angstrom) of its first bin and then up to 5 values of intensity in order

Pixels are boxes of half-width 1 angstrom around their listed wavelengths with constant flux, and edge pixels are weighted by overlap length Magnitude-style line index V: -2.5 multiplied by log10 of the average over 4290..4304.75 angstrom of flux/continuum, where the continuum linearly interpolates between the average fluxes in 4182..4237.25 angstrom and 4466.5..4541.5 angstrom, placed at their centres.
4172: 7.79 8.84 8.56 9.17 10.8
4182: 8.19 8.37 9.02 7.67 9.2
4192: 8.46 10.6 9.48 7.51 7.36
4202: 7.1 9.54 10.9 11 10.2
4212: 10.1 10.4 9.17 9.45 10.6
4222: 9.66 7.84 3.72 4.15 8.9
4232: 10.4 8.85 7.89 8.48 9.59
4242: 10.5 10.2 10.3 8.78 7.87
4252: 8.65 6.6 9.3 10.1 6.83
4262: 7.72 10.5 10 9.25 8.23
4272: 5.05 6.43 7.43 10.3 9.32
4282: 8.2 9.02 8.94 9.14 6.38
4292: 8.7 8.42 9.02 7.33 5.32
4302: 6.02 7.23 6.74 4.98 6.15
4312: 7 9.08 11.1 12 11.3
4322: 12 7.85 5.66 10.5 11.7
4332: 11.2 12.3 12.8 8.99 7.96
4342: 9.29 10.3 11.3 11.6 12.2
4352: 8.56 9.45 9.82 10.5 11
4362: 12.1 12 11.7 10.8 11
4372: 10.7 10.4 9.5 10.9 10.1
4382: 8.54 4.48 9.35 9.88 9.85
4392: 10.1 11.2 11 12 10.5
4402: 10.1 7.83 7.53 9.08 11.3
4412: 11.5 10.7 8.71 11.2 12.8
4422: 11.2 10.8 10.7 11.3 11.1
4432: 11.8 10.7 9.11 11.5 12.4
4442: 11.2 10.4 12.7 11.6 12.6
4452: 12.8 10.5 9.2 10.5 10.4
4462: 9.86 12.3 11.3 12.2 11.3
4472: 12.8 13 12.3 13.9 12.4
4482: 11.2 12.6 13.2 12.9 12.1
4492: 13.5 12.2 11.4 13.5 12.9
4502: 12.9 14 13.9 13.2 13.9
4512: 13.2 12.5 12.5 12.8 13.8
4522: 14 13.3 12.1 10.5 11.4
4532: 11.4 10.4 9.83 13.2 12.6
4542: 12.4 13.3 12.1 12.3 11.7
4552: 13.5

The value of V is 0.321 mag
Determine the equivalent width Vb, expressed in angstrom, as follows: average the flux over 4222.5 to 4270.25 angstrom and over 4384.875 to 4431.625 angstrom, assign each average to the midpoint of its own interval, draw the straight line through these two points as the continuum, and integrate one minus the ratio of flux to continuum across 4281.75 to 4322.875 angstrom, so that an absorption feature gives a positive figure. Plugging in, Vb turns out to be 4.13 angstrom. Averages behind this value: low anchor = 8.54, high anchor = 10.4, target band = 8.28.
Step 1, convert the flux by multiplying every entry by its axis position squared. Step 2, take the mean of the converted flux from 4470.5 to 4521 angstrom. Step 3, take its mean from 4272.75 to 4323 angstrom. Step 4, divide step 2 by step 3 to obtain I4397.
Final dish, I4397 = 1.7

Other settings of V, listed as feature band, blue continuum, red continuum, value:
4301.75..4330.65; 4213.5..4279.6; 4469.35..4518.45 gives 0.13 mag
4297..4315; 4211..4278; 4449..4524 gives 0.40 mag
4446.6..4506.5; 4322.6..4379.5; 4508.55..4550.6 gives -0.03 mag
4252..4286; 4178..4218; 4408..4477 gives 0.17 mag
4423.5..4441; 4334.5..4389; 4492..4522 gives 0.05 mag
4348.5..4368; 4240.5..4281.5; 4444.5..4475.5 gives -0.08 mag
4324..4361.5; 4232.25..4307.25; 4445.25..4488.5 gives -0.06 mag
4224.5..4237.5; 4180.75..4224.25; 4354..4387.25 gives 0.26 mag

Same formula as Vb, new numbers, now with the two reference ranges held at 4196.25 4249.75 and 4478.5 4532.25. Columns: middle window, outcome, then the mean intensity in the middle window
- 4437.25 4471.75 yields 2.0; 11.4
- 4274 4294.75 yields 2.7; 8.48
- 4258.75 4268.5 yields 0.6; 8.87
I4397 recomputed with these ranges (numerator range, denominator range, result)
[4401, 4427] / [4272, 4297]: 1.31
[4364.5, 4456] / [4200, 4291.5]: 1.31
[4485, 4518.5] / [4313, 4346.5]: 1.36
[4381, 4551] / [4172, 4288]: 1.47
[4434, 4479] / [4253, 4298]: 1.49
